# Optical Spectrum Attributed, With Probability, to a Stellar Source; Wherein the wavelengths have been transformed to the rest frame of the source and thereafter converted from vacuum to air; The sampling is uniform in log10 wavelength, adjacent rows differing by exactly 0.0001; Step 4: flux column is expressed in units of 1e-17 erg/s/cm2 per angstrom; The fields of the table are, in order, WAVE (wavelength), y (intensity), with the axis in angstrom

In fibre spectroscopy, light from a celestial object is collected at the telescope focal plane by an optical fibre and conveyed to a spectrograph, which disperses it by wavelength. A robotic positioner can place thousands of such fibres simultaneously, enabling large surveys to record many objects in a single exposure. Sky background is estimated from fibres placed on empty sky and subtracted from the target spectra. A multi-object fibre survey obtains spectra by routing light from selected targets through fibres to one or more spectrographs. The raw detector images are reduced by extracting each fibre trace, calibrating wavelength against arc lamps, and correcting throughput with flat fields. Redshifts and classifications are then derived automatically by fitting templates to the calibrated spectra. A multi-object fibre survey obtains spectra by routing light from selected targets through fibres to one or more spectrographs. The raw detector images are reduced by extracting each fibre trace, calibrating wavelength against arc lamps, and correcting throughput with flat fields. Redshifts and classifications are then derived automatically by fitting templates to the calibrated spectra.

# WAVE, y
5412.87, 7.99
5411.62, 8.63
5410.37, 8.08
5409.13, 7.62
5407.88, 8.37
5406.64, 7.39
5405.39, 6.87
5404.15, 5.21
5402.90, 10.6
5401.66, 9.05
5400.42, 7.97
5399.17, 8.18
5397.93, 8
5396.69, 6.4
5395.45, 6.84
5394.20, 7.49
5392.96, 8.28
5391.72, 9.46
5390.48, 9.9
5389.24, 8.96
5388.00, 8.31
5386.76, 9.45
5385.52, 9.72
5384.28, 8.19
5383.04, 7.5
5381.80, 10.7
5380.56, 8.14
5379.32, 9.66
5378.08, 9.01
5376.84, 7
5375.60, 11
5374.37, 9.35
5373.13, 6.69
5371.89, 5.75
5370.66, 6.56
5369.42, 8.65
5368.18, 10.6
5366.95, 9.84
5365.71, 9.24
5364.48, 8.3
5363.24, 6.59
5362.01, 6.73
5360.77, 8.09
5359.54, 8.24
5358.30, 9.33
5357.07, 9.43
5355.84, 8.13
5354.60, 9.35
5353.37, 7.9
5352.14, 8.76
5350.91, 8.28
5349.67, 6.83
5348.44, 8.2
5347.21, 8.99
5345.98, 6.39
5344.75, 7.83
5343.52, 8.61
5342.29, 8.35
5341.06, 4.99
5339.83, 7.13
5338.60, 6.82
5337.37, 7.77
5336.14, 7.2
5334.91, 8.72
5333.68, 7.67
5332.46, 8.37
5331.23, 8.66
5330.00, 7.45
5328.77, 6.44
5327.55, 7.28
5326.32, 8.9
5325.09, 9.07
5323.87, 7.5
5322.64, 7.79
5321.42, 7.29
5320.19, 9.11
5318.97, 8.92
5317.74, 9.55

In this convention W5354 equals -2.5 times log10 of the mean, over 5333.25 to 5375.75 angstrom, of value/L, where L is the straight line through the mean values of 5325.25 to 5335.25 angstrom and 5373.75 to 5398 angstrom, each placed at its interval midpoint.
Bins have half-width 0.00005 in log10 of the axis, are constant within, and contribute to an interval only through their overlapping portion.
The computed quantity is 0.03 mag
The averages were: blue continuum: 7.96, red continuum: 8.68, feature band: 8.04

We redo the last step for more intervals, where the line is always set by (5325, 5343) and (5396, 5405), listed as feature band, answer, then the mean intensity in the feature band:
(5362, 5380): -0.08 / 8.39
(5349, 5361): -0.10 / 8.44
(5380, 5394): -0.14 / 8.93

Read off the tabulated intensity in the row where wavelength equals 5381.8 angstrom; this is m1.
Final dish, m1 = 10.7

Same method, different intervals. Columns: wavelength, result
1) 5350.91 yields 8.28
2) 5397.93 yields 8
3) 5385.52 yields 9.72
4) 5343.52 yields 8.61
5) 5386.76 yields 9.45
